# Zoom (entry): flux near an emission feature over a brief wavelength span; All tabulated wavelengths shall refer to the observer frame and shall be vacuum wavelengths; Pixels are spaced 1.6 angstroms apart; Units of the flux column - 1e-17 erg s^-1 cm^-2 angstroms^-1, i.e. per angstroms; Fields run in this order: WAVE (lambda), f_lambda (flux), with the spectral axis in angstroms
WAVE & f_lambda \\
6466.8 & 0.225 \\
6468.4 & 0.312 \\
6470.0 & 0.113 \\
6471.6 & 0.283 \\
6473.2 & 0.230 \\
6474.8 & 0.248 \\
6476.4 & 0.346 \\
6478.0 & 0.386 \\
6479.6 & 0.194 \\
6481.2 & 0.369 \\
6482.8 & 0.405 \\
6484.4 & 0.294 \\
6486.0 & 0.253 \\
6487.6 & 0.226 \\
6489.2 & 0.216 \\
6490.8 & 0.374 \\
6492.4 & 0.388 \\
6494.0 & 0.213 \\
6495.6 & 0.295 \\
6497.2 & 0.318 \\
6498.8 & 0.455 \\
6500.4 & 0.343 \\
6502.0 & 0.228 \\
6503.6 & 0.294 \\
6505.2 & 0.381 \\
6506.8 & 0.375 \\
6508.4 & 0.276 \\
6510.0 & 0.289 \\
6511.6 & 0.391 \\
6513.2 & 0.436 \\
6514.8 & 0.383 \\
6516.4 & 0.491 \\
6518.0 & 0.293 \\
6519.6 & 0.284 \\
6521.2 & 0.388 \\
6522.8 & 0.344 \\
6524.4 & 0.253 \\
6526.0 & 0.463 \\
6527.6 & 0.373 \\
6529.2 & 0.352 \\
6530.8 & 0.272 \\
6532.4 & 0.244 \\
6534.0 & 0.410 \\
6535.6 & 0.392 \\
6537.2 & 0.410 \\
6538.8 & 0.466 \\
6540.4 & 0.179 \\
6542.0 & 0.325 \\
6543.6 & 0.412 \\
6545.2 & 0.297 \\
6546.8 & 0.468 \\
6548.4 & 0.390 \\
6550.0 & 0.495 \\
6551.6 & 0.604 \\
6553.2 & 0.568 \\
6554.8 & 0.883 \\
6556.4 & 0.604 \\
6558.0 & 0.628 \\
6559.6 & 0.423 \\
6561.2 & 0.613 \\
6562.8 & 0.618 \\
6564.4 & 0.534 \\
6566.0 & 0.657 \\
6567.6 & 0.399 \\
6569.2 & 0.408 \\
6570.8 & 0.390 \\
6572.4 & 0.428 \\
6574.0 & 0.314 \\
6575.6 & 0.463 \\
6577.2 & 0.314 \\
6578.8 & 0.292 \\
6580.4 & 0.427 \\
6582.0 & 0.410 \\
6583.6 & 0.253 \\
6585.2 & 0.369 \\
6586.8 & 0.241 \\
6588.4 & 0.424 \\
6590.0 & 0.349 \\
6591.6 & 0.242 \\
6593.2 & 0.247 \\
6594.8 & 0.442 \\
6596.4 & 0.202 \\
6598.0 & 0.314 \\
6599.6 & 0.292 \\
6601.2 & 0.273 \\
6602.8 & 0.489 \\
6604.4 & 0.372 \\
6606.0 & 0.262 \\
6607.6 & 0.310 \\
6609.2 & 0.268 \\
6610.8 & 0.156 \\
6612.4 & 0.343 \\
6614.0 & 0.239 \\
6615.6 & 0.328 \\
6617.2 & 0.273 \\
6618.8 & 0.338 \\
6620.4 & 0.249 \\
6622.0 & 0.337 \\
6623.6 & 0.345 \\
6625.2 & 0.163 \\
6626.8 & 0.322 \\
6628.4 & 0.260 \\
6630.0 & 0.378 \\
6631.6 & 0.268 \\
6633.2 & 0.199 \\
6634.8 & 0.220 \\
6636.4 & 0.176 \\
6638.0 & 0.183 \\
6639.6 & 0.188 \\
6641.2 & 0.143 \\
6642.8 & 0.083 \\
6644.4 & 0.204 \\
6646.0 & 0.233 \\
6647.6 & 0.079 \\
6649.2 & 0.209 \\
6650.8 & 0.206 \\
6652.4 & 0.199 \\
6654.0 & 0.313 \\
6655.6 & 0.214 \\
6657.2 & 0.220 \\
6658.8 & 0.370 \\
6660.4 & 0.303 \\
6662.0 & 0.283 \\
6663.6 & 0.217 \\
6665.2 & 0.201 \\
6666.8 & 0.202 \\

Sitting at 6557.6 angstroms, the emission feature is C III]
